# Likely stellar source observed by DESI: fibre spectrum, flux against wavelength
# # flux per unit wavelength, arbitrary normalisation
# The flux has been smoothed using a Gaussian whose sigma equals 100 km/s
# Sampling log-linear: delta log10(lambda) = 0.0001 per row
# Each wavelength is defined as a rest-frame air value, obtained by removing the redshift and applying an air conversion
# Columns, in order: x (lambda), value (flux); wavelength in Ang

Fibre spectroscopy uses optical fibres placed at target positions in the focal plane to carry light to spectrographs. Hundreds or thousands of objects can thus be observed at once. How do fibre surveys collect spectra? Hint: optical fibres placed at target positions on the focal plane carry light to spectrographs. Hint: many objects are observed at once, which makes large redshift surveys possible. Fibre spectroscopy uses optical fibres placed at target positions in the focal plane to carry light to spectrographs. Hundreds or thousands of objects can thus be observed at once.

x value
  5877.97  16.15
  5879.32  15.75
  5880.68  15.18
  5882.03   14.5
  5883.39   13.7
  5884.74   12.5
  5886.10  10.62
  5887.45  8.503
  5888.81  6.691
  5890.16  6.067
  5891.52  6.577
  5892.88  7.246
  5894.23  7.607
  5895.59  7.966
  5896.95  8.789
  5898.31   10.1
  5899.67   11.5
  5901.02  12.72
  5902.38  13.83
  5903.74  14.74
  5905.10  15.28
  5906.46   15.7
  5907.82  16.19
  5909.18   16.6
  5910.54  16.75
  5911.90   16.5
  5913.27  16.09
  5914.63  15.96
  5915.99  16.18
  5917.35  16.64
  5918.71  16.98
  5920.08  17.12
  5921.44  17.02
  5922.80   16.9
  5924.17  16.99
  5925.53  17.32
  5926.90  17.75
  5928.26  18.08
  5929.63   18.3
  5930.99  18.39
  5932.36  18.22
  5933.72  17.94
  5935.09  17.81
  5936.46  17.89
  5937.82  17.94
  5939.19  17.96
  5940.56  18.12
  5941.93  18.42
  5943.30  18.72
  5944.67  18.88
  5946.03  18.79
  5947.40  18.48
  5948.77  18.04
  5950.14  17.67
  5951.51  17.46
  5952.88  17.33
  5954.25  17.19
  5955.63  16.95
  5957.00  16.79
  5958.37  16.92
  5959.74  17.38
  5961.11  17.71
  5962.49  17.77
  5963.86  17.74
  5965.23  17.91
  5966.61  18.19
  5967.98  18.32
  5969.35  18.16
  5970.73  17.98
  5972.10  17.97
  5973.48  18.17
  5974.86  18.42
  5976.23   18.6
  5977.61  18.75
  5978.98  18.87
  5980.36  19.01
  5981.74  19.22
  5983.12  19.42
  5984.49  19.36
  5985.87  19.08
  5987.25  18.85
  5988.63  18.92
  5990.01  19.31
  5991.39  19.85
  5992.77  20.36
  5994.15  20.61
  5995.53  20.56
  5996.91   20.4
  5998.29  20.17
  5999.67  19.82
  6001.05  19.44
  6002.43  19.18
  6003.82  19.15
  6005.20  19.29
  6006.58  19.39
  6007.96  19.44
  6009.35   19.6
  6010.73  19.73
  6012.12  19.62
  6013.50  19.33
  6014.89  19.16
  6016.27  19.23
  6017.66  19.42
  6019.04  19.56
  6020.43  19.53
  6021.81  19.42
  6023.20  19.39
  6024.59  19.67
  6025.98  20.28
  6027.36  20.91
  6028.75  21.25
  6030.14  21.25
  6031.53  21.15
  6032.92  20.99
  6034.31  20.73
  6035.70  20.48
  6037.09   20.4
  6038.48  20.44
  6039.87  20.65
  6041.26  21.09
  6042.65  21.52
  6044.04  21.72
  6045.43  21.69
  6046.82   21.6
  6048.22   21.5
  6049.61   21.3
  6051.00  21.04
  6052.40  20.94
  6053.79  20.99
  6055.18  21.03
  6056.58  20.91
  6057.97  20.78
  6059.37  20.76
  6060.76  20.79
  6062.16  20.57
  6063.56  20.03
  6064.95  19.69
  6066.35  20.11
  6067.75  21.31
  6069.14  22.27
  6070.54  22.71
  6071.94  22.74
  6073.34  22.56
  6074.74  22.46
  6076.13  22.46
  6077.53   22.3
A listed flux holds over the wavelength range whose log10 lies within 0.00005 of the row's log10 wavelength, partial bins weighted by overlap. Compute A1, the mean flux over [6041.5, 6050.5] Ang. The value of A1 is 21.5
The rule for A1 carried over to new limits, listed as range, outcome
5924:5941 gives 17.9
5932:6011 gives 18.6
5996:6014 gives 19.6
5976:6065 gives 20.1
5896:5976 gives 16.9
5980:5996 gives 19.5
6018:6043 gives 20.5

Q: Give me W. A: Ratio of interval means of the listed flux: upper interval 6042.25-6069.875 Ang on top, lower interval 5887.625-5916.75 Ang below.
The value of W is 1.7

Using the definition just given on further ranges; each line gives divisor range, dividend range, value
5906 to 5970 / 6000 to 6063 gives 1.16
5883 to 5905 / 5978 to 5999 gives 1.95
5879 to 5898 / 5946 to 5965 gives 1.75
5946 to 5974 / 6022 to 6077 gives 1.19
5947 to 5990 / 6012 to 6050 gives 1.13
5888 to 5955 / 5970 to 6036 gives 1.27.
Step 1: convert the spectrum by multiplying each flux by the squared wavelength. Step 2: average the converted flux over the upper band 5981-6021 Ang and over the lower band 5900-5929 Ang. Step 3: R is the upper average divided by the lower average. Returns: 1.24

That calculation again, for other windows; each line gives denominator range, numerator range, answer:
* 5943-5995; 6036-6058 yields 1.18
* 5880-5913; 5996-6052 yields 1.77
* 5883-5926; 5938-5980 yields 1.39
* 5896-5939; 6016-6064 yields 1.34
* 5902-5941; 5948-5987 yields 1.08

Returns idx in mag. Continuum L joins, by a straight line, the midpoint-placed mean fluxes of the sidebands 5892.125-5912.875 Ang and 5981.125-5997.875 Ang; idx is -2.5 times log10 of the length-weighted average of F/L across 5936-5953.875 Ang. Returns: -0.13 mag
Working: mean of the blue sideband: 12.8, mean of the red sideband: 19.7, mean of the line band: 18.1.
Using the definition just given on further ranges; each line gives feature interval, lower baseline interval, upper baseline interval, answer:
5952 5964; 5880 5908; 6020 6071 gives -0.137 mag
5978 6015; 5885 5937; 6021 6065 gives -0.060 mag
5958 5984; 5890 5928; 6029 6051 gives -0.053 mag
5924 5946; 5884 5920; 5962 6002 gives -0.188 mag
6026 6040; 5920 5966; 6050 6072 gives -0.031 mag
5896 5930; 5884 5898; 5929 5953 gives -0.223 mag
